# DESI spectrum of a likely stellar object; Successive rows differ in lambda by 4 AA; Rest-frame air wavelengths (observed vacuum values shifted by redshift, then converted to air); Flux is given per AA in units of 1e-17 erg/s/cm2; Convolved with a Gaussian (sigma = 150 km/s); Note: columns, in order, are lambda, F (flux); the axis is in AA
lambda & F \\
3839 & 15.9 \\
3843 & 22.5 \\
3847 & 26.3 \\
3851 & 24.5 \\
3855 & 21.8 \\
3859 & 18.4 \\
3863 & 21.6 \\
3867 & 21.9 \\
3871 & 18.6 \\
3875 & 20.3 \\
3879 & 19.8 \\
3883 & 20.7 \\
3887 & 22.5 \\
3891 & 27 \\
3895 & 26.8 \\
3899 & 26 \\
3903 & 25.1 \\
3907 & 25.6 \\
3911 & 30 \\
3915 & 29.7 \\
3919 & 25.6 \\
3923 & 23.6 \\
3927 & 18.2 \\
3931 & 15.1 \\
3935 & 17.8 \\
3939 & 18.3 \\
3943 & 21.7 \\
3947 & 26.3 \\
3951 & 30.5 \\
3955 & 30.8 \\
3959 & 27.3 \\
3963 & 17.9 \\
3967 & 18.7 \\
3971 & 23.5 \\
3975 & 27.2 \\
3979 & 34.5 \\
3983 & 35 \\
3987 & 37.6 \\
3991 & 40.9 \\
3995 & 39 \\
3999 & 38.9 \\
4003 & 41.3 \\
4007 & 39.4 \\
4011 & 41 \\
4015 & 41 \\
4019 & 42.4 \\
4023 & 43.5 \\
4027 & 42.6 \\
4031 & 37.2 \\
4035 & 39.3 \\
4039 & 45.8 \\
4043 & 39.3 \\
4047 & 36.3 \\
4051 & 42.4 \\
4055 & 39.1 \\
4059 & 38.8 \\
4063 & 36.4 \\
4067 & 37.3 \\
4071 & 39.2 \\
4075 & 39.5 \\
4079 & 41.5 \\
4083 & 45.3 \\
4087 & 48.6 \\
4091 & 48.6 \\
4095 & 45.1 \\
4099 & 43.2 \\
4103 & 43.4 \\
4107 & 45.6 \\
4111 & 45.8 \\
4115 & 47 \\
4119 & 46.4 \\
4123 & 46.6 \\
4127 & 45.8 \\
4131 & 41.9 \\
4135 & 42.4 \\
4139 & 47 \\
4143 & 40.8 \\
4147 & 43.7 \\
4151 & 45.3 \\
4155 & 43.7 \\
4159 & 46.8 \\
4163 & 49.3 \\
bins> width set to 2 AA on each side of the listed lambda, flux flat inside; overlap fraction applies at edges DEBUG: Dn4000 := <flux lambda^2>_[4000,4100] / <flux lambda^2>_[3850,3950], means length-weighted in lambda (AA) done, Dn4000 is 2.0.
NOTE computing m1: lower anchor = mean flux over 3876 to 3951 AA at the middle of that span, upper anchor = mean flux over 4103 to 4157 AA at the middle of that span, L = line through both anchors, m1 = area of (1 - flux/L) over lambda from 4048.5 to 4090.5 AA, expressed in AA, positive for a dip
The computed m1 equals -2.4 AA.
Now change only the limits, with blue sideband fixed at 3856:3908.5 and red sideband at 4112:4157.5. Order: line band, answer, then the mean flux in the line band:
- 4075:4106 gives -3.02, 44.8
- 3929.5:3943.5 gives 4.81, 18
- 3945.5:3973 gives 3.99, 25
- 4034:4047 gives -1.58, 40.8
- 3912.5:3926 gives -0.03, 25.8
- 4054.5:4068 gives 0.14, 37.8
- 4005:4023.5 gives -3.88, 41.3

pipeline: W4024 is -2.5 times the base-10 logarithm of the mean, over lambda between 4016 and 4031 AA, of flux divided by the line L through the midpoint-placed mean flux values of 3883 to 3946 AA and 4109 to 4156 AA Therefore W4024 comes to -0.23 mag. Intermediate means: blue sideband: 23.5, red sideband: 44.7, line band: 42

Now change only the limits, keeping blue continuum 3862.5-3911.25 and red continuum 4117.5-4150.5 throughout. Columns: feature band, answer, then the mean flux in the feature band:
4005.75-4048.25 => -0.16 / 40.8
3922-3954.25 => 0.27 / 21.7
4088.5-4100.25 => -0.12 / 45.9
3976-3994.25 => -0.15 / 36.6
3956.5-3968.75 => 0.34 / 21.7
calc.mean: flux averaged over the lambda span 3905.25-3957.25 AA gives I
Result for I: 24.1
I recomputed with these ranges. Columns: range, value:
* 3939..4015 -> 31.6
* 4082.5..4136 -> 45.5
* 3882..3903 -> 24.8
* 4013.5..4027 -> 42.4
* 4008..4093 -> 41.2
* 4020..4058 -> 40.6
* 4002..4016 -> 40.6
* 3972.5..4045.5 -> 39.1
